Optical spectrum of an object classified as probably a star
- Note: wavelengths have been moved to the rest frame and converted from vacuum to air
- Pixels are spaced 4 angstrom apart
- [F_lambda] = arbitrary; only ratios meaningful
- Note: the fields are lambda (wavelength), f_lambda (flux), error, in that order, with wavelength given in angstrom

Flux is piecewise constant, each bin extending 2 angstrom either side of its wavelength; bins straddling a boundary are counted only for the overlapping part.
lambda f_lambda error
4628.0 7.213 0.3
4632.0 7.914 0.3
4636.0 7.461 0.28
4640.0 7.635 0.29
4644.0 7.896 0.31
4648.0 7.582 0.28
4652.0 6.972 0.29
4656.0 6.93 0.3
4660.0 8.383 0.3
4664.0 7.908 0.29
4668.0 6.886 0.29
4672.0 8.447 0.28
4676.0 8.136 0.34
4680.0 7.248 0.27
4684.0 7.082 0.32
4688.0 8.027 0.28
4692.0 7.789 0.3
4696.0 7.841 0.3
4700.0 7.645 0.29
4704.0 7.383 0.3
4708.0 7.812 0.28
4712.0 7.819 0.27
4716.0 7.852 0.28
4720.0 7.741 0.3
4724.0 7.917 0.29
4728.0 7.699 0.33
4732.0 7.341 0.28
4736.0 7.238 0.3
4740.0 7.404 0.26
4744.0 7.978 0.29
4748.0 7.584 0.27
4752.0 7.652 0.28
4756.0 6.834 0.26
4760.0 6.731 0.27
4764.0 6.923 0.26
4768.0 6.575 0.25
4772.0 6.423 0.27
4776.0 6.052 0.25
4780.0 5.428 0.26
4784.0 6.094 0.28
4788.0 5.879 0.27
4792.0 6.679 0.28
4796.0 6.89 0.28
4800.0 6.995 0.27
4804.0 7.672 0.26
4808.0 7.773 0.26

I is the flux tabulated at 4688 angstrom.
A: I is 8.027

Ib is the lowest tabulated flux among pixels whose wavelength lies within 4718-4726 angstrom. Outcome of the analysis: 7.741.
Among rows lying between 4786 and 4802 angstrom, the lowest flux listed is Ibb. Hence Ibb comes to 5.879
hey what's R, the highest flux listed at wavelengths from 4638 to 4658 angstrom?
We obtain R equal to 7.896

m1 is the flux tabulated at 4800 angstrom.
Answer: 6.995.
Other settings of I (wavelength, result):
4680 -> 7.248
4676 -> 8.136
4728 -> 7.699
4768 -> 6.575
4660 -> 8.383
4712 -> 7.819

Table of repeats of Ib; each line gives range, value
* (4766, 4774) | 6.423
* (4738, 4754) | 7.404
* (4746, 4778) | 6.052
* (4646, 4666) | 6.93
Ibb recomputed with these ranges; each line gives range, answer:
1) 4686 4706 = 7.383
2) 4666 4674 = 6.886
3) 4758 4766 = 6.731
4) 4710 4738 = 7.238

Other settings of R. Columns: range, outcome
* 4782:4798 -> 6.89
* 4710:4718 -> 7.852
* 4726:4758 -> 7.978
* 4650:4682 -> 8.447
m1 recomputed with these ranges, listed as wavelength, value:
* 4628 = 7.213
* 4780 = 5.428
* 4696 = 7.841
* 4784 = 6.094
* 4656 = 6.93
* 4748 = 7.584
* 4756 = 6.834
